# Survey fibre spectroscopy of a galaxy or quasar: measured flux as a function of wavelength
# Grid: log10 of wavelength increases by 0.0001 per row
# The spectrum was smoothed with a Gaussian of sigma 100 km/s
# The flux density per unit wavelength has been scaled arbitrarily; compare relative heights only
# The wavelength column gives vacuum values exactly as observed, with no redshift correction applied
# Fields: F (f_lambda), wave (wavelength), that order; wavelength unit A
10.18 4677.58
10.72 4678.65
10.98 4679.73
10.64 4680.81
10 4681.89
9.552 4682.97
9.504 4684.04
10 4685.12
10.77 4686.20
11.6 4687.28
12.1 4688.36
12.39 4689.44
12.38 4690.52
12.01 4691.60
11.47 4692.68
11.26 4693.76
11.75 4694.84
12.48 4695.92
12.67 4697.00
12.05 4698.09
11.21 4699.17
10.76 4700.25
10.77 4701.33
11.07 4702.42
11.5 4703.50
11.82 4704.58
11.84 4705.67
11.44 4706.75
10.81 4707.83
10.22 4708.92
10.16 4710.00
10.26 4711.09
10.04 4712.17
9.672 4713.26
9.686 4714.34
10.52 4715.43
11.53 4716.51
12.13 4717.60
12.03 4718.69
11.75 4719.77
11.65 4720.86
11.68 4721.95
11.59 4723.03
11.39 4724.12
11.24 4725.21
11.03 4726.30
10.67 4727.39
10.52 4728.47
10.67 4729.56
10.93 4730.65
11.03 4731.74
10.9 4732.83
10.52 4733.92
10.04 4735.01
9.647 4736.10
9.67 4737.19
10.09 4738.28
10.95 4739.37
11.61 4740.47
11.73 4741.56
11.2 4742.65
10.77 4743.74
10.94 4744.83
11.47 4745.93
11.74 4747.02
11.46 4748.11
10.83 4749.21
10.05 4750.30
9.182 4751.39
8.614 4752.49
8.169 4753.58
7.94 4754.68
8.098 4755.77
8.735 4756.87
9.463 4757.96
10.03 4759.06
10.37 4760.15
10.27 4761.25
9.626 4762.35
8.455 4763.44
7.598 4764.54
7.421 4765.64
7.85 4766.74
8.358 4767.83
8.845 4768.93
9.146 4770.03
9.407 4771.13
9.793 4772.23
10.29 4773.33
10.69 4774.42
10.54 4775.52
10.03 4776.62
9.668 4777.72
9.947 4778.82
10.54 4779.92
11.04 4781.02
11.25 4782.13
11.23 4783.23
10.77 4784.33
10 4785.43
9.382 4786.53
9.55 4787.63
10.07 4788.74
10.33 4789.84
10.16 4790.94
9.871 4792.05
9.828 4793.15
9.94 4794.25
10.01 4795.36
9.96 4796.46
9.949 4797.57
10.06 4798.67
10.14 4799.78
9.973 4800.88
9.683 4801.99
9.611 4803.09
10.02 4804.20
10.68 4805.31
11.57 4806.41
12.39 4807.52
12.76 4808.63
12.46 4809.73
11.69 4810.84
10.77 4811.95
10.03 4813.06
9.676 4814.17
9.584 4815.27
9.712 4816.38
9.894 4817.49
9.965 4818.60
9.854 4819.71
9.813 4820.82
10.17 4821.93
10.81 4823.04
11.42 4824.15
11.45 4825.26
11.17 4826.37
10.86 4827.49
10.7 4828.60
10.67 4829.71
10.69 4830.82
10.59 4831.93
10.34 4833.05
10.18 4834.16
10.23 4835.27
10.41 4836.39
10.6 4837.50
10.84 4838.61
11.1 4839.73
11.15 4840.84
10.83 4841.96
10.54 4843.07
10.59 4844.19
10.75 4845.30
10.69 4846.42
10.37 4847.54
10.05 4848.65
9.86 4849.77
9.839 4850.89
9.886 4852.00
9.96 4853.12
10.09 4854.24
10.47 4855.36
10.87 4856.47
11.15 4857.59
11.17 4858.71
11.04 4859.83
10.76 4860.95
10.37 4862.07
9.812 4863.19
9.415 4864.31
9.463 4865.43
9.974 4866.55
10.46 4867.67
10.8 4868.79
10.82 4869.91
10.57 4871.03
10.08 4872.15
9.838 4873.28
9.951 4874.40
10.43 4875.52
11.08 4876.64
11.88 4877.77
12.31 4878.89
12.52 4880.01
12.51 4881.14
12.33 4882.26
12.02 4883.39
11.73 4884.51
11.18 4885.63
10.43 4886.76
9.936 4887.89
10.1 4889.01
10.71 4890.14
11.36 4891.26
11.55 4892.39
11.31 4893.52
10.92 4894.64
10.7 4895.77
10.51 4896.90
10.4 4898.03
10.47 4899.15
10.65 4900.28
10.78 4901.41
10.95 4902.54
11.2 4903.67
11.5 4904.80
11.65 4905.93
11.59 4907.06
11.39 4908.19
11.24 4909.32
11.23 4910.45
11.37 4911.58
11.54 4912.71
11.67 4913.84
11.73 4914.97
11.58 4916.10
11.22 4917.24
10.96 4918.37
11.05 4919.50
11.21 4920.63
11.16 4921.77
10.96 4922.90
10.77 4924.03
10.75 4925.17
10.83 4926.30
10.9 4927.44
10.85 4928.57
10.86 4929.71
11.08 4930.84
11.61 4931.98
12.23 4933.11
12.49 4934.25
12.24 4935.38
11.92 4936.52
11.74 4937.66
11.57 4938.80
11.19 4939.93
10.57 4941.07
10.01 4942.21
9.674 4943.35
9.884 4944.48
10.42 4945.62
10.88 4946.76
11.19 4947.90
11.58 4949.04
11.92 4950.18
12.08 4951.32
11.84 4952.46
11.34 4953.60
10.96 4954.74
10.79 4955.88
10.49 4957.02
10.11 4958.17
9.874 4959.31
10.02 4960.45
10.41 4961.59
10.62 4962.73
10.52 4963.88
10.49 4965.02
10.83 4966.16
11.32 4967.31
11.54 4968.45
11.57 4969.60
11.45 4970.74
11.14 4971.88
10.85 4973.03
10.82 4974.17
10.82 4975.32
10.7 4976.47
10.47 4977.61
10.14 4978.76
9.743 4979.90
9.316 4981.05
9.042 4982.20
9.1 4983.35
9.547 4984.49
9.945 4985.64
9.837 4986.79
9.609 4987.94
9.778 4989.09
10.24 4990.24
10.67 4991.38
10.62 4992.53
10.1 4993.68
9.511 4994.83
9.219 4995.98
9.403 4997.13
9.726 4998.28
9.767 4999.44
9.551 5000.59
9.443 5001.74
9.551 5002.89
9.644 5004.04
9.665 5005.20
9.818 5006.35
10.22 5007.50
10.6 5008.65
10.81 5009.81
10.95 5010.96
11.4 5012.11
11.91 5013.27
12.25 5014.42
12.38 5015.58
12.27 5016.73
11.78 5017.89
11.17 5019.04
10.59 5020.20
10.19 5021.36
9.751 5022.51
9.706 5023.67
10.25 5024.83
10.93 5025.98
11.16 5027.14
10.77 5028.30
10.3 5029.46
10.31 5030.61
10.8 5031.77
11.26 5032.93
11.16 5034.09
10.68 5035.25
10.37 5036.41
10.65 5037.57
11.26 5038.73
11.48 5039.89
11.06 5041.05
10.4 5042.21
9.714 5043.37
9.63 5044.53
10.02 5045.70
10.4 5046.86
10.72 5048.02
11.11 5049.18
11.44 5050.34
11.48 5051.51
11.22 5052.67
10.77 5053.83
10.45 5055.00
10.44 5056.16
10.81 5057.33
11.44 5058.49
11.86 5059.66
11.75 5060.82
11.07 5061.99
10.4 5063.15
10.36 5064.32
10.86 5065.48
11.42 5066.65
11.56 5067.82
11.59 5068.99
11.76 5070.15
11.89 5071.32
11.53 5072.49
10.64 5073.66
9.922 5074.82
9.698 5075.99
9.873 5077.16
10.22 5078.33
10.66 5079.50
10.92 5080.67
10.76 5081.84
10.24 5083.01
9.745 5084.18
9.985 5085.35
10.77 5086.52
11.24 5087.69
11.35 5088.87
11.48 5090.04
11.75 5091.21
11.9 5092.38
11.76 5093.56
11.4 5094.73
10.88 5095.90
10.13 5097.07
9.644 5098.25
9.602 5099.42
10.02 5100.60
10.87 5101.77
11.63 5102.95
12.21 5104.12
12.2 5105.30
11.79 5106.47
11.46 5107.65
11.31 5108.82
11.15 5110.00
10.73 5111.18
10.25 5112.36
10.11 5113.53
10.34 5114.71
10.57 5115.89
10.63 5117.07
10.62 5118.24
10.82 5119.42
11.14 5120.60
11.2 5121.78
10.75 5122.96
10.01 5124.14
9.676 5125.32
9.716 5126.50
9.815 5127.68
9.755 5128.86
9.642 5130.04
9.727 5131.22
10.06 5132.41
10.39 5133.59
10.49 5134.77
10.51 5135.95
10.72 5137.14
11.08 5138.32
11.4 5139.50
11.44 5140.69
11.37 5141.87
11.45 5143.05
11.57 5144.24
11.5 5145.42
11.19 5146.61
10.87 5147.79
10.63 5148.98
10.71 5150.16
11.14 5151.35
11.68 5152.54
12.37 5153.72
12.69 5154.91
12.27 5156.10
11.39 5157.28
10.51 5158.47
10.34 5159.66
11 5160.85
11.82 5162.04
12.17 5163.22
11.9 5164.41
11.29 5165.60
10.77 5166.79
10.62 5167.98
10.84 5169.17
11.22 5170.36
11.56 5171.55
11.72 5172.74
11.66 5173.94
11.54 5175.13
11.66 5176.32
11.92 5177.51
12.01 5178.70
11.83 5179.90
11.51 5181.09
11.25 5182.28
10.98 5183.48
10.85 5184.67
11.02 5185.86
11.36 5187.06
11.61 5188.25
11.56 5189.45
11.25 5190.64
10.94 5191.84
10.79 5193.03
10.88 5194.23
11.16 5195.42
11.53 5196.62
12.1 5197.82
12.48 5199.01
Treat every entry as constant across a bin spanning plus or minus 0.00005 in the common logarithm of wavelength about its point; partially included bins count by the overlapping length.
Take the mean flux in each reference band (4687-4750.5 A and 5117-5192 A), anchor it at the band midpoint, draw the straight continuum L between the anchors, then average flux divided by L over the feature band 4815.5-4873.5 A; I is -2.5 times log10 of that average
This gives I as 0.069 mag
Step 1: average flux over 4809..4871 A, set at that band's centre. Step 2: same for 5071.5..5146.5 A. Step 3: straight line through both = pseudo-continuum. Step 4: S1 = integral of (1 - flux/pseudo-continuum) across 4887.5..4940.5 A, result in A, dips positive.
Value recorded -3.1 A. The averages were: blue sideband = 10.5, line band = 11.2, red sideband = 10.7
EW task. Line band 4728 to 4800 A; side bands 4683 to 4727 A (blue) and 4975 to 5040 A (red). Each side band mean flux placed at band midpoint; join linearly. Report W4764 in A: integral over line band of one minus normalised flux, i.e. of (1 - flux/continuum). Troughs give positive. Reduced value 7.0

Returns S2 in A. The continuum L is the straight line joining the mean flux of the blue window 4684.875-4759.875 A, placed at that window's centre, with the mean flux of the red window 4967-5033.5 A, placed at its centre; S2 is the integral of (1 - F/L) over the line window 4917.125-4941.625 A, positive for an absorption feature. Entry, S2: -1.7 A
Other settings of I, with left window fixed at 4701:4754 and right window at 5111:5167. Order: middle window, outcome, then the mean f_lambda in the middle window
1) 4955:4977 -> 0.01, 10.8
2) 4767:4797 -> 0.08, 10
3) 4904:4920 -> -0.06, 11.4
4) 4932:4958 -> -0.04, 11.2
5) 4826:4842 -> 0.02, 10.7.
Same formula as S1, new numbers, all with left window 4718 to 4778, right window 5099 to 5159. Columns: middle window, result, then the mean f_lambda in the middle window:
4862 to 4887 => -1.2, 10.9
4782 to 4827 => -0.7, 10.4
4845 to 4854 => 0.2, 10.1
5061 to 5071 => -0.4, 11.2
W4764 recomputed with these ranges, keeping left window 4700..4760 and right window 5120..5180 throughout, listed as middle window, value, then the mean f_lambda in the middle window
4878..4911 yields -1.3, 11.2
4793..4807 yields 0.7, 10.1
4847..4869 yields 1.0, 10.3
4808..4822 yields 0.3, 10.5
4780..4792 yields 0.4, 10.4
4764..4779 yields 2.0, 9.24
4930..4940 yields -0.9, 11.8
